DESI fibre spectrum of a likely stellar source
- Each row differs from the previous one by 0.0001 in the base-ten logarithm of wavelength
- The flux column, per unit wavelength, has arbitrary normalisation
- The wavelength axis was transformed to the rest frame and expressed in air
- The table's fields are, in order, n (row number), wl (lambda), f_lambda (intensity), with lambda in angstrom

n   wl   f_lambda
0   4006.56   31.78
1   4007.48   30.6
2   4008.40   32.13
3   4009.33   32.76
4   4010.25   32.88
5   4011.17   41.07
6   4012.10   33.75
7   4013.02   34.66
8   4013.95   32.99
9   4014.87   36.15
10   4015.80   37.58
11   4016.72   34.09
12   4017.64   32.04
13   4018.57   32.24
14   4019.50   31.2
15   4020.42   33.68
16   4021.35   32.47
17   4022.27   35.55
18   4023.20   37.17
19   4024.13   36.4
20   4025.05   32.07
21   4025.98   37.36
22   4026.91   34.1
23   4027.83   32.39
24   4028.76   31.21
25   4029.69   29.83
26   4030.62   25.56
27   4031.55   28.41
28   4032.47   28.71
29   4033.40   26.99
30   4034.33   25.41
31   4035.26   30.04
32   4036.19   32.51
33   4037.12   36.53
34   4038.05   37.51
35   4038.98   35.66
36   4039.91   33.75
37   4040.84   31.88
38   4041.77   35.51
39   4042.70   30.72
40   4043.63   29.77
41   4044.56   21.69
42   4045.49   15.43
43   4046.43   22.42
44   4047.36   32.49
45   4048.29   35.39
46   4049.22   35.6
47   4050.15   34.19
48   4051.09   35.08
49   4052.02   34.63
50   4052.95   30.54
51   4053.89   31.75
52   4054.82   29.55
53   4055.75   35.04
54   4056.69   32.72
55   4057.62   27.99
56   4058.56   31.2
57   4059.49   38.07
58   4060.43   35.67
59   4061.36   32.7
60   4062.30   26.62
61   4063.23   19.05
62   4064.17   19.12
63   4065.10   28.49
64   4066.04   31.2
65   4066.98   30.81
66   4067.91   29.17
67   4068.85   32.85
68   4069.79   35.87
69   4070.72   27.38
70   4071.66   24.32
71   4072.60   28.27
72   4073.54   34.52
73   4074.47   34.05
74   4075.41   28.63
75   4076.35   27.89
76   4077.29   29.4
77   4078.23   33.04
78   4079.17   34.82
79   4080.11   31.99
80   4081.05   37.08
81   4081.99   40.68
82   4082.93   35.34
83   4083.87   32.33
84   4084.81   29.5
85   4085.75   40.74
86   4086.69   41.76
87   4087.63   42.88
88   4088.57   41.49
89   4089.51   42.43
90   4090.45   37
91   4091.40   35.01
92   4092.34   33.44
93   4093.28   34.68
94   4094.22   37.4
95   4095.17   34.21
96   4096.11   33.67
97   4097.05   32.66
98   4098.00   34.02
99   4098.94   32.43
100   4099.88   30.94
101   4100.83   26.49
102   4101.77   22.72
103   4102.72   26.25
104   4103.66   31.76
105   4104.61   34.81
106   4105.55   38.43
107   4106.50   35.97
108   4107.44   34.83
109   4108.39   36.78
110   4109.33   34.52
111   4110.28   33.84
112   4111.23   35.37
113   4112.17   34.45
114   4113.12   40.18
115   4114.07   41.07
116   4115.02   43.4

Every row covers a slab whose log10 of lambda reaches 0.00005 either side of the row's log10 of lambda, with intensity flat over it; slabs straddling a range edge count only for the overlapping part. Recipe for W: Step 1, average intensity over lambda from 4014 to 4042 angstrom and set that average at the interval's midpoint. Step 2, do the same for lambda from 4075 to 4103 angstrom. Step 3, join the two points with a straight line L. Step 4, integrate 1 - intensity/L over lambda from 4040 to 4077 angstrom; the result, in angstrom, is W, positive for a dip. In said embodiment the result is 3.53 angstrom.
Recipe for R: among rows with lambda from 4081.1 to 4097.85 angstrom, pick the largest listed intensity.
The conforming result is 42.88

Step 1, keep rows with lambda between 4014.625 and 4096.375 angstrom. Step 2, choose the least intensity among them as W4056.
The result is 15.43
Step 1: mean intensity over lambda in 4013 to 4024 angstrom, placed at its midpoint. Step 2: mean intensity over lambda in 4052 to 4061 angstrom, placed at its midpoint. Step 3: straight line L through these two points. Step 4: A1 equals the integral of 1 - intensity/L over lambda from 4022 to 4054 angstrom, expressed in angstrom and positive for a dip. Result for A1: 1.8 angstrom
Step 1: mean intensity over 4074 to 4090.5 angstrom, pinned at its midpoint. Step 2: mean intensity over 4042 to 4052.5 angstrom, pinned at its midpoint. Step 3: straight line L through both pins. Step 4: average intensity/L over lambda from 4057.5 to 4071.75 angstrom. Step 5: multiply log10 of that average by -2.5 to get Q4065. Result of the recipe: 0.11 mag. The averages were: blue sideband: 29.9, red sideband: 35.6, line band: 29.6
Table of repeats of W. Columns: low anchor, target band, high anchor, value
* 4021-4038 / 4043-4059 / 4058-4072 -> 0.1 angstrom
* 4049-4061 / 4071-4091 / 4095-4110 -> -1.1 angstrom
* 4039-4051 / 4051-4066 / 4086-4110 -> 0.5 angstrom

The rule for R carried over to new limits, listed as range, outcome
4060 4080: 35.87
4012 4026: 37.58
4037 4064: 38.07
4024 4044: 37.51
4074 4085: 40.68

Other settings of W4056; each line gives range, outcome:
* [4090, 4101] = 26.49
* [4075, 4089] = 27.89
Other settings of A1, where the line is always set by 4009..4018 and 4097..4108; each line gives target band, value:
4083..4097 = -1.96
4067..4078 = 0.85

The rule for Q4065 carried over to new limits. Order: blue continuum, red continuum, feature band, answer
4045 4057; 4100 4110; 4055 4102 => -0.03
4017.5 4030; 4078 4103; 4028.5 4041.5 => 0.09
